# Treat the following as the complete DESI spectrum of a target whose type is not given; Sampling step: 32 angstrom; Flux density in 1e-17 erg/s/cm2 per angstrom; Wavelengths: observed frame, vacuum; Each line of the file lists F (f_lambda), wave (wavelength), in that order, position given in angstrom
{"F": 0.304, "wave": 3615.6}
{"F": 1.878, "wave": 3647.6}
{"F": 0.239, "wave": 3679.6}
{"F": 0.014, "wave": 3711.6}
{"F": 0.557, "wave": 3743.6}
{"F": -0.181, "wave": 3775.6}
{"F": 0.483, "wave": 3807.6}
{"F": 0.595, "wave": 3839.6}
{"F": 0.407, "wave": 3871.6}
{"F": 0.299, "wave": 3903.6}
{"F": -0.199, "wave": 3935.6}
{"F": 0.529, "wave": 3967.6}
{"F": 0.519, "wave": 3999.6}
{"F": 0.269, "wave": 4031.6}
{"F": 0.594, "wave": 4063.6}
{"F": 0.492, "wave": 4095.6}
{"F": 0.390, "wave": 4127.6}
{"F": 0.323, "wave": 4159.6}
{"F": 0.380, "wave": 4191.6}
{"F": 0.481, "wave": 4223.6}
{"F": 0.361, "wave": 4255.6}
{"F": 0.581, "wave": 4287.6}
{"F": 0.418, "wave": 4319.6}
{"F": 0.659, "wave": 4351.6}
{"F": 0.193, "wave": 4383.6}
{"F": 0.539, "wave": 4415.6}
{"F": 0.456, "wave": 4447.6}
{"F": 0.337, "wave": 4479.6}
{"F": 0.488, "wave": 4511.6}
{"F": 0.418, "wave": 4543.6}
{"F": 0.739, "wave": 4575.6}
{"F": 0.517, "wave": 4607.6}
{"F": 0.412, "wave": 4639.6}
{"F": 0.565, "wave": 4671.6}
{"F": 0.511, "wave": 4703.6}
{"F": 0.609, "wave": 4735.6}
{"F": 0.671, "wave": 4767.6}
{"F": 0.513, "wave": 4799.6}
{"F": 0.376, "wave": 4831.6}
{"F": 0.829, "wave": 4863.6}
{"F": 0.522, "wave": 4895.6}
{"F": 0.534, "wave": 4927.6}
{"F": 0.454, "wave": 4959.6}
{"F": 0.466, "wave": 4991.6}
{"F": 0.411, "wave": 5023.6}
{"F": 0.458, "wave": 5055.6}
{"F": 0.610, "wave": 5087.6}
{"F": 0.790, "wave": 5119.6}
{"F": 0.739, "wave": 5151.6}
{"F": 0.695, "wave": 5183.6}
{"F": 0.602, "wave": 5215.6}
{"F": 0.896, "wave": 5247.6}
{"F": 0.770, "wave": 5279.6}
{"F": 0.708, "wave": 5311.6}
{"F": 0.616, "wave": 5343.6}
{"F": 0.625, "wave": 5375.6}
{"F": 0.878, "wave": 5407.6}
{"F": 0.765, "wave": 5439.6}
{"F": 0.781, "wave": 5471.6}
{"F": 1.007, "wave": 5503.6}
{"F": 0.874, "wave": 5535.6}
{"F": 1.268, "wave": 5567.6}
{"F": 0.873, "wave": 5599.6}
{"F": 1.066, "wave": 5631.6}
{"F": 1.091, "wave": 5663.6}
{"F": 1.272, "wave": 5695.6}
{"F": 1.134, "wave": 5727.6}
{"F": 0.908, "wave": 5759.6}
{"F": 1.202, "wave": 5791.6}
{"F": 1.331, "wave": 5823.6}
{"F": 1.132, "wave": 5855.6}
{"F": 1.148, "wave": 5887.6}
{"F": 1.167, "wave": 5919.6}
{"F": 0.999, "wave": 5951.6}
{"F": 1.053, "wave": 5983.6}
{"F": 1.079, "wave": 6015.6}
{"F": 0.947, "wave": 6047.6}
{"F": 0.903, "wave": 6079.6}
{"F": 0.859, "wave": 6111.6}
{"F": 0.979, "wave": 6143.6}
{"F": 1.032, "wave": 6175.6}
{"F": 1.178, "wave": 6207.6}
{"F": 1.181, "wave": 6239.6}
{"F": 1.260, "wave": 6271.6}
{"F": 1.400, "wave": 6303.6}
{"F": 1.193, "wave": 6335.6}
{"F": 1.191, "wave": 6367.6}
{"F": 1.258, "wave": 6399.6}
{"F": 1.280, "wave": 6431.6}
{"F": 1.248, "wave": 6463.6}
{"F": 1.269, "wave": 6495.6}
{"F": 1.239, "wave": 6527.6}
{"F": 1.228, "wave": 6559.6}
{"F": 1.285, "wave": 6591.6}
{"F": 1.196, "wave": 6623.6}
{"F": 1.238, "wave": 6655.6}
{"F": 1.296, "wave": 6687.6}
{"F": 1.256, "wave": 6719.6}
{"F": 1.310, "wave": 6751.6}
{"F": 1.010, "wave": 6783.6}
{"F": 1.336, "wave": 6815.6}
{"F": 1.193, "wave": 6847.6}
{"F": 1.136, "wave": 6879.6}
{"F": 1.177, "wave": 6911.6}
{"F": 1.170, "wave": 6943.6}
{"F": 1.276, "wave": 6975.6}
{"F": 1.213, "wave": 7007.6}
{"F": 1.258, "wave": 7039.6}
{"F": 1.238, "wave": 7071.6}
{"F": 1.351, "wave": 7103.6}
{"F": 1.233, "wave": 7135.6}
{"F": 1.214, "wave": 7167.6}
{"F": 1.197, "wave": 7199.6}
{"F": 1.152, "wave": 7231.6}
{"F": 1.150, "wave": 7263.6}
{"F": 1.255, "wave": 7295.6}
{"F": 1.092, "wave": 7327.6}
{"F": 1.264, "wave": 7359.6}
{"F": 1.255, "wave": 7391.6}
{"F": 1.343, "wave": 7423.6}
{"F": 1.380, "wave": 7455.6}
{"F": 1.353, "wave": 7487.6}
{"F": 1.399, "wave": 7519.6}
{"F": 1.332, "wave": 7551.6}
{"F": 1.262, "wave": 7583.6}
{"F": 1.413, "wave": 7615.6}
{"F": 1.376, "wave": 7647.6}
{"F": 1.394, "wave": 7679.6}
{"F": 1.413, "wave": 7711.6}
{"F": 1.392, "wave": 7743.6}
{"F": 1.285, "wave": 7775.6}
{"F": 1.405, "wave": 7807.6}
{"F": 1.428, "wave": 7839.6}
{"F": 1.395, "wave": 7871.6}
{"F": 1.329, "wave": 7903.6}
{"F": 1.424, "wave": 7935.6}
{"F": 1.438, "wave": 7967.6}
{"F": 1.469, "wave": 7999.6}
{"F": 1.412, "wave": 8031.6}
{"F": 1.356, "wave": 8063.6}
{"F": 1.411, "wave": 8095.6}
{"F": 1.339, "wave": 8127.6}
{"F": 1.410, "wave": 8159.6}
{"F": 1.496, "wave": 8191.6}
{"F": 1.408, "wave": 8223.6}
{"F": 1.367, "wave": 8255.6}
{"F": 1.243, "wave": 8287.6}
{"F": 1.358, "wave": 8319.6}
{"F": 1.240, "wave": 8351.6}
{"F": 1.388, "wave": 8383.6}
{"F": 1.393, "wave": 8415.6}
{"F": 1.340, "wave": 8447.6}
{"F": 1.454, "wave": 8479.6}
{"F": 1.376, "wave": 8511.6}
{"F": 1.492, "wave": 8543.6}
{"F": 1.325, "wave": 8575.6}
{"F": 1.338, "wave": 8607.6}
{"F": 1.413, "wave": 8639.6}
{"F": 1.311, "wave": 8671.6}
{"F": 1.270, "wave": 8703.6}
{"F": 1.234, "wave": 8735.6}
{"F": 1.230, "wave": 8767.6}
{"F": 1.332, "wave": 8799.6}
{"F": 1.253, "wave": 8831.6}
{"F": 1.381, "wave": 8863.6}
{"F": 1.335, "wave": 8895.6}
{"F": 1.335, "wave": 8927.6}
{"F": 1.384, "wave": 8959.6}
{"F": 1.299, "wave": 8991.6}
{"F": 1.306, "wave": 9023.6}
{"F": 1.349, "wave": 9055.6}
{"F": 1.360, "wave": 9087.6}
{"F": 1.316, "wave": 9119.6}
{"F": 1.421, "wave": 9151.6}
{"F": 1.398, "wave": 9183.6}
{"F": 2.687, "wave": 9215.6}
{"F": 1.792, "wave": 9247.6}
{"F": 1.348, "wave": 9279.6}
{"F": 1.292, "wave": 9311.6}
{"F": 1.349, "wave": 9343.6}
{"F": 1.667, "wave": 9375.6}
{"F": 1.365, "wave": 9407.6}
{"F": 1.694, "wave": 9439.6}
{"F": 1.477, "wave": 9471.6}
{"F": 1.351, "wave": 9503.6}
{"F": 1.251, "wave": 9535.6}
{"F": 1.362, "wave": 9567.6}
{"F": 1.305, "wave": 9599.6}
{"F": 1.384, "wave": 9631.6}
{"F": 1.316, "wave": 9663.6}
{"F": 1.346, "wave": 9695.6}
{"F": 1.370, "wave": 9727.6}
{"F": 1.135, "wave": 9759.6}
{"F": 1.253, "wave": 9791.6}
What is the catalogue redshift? 0.404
